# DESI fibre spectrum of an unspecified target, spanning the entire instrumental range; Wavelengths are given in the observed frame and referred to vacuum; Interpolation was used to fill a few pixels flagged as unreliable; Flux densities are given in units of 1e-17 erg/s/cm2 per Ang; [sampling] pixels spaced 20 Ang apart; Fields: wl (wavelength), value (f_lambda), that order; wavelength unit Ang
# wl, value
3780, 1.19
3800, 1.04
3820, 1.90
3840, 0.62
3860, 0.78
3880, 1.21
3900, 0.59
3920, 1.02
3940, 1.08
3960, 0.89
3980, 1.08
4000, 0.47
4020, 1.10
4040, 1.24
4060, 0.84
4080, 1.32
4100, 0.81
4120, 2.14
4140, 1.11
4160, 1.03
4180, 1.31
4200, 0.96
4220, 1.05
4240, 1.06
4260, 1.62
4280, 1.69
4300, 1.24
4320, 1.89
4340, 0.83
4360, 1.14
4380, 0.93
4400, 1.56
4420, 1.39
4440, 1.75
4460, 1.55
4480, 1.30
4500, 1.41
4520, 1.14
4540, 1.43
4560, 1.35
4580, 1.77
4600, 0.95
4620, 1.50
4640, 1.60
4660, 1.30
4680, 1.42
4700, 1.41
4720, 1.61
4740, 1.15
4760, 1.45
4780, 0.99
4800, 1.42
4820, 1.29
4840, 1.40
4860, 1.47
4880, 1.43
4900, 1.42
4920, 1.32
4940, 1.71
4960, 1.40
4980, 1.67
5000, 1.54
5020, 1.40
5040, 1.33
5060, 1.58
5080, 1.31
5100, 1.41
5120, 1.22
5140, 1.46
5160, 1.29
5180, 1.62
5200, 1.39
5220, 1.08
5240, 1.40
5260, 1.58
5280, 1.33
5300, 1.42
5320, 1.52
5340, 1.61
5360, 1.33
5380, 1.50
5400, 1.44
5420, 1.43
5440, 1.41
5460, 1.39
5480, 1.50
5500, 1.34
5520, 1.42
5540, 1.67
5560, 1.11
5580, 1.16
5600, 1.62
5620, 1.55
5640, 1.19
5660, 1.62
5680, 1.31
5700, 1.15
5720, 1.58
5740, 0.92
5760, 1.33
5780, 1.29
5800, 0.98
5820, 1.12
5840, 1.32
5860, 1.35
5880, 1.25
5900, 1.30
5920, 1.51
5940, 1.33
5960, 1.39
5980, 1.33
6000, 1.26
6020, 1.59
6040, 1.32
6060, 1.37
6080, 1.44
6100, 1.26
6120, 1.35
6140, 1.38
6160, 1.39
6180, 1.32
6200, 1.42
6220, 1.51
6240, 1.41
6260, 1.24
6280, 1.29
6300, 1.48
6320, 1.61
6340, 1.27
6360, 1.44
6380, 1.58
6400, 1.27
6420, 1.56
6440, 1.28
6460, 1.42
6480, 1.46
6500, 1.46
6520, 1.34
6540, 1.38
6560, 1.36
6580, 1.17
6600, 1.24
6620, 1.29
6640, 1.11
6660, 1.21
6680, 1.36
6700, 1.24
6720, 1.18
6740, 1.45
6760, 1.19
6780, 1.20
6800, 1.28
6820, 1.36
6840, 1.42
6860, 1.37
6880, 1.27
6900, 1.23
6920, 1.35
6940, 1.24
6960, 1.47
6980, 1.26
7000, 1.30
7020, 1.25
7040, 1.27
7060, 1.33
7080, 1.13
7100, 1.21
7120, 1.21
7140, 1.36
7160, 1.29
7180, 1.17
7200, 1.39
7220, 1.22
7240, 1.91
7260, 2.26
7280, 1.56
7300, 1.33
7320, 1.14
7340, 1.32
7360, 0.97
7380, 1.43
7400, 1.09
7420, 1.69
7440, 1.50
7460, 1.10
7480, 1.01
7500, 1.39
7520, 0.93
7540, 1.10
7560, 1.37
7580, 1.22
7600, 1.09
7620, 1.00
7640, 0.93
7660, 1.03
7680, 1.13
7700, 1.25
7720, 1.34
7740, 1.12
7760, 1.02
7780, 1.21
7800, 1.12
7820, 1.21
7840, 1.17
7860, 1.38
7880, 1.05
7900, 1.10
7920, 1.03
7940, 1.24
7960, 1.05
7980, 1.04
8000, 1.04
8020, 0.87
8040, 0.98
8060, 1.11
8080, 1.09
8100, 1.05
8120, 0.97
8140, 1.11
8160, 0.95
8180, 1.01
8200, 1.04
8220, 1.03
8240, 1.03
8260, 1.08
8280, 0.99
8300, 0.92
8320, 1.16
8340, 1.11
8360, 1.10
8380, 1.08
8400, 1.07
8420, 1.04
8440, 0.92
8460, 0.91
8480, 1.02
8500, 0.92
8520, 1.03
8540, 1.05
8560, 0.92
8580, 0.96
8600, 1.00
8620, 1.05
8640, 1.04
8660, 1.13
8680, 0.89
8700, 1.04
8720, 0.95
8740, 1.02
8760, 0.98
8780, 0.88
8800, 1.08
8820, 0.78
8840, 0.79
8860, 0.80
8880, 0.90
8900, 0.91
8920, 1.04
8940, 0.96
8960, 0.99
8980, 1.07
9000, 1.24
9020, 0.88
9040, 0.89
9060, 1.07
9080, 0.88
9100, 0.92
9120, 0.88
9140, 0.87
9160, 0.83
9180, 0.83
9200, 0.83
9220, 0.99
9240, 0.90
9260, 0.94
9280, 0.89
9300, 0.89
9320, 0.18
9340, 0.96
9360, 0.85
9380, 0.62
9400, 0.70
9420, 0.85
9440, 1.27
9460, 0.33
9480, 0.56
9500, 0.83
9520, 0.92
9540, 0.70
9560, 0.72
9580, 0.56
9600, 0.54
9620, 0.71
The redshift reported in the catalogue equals 0.10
